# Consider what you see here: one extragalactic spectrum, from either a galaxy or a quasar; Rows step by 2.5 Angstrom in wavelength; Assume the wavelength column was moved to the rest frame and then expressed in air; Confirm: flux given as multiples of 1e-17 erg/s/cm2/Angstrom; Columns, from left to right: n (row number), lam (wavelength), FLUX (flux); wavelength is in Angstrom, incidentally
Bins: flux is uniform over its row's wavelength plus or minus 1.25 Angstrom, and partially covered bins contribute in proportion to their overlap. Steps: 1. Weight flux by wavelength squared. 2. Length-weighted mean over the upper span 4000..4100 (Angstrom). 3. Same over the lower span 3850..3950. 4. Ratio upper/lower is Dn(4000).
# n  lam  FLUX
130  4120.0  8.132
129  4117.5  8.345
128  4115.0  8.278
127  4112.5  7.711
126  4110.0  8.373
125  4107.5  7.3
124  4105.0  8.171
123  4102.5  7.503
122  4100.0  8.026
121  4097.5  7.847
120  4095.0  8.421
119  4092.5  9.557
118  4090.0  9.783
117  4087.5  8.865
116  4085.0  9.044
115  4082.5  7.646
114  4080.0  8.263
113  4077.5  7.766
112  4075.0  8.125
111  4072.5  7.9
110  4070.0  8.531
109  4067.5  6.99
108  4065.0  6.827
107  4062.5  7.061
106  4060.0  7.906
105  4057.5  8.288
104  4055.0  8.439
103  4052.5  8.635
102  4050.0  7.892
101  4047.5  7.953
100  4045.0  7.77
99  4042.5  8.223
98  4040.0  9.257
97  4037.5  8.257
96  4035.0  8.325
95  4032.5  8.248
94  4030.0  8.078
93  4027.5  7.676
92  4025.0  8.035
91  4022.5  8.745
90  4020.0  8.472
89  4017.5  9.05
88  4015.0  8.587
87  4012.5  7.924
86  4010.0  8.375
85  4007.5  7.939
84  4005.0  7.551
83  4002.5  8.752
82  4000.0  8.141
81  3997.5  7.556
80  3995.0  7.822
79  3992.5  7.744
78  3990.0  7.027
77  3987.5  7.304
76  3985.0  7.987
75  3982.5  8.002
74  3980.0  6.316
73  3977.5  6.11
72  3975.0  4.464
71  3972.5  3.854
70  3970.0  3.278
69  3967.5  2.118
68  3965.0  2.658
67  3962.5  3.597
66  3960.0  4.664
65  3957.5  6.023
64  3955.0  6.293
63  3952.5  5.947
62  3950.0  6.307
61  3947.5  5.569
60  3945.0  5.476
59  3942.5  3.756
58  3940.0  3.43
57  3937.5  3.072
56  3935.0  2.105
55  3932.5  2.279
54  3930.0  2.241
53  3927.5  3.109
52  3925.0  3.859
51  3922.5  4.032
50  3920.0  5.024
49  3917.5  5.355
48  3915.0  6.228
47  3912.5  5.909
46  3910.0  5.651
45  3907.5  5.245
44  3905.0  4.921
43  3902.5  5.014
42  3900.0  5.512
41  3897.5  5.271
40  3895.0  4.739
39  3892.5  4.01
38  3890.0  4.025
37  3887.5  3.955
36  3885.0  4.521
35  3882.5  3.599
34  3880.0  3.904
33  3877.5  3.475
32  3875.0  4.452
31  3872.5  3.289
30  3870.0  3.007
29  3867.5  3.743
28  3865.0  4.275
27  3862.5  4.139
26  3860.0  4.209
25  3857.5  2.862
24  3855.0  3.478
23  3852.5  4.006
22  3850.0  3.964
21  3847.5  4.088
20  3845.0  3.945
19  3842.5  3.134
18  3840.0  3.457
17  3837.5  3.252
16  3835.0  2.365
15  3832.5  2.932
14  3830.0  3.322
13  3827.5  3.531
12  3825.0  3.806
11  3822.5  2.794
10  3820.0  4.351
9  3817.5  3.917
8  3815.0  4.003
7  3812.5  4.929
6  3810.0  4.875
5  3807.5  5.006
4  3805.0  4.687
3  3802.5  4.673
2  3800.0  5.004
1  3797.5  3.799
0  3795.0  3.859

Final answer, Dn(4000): 2.11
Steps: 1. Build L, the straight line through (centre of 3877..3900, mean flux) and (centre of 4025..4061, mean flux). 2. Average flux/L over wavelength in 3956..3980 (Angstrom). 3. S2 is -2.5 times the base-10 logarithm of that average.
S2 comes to 0.433 mag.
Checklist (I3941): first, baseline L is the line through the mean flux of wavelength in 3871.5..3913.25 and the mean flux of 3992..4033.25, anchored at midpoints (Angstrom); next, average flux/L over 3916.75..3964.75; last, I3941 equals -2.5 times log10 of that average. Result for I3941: 0.371 mag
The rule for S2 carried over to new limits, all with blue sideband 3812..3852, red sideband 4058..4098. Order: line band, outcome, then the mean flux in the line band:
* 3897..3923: -0.06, 5.32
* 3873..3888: 0.14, 3.95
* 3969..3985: 0.14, 5.58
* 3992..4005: -0.19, 7.97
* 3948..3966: 0.15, 5.12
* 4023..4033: -0.12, 8.05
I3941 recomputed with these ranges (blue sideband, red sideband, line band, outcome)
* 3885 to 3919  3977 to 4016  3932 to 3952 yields 0.445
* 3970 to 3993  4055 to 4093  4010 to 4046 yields -0.154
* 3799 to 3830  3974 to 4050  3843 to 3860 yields 0.301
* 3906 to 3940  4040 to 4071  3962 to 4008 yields -0.041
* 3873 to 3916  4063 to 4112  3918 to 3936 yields 0.490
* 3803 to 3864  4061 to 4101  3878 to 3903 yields 0.097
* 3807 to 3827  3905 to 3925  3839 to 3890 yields 0.230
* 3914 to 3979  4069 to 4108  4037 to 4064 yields -0.131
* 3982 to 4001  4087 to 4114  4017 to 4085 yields -0.010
